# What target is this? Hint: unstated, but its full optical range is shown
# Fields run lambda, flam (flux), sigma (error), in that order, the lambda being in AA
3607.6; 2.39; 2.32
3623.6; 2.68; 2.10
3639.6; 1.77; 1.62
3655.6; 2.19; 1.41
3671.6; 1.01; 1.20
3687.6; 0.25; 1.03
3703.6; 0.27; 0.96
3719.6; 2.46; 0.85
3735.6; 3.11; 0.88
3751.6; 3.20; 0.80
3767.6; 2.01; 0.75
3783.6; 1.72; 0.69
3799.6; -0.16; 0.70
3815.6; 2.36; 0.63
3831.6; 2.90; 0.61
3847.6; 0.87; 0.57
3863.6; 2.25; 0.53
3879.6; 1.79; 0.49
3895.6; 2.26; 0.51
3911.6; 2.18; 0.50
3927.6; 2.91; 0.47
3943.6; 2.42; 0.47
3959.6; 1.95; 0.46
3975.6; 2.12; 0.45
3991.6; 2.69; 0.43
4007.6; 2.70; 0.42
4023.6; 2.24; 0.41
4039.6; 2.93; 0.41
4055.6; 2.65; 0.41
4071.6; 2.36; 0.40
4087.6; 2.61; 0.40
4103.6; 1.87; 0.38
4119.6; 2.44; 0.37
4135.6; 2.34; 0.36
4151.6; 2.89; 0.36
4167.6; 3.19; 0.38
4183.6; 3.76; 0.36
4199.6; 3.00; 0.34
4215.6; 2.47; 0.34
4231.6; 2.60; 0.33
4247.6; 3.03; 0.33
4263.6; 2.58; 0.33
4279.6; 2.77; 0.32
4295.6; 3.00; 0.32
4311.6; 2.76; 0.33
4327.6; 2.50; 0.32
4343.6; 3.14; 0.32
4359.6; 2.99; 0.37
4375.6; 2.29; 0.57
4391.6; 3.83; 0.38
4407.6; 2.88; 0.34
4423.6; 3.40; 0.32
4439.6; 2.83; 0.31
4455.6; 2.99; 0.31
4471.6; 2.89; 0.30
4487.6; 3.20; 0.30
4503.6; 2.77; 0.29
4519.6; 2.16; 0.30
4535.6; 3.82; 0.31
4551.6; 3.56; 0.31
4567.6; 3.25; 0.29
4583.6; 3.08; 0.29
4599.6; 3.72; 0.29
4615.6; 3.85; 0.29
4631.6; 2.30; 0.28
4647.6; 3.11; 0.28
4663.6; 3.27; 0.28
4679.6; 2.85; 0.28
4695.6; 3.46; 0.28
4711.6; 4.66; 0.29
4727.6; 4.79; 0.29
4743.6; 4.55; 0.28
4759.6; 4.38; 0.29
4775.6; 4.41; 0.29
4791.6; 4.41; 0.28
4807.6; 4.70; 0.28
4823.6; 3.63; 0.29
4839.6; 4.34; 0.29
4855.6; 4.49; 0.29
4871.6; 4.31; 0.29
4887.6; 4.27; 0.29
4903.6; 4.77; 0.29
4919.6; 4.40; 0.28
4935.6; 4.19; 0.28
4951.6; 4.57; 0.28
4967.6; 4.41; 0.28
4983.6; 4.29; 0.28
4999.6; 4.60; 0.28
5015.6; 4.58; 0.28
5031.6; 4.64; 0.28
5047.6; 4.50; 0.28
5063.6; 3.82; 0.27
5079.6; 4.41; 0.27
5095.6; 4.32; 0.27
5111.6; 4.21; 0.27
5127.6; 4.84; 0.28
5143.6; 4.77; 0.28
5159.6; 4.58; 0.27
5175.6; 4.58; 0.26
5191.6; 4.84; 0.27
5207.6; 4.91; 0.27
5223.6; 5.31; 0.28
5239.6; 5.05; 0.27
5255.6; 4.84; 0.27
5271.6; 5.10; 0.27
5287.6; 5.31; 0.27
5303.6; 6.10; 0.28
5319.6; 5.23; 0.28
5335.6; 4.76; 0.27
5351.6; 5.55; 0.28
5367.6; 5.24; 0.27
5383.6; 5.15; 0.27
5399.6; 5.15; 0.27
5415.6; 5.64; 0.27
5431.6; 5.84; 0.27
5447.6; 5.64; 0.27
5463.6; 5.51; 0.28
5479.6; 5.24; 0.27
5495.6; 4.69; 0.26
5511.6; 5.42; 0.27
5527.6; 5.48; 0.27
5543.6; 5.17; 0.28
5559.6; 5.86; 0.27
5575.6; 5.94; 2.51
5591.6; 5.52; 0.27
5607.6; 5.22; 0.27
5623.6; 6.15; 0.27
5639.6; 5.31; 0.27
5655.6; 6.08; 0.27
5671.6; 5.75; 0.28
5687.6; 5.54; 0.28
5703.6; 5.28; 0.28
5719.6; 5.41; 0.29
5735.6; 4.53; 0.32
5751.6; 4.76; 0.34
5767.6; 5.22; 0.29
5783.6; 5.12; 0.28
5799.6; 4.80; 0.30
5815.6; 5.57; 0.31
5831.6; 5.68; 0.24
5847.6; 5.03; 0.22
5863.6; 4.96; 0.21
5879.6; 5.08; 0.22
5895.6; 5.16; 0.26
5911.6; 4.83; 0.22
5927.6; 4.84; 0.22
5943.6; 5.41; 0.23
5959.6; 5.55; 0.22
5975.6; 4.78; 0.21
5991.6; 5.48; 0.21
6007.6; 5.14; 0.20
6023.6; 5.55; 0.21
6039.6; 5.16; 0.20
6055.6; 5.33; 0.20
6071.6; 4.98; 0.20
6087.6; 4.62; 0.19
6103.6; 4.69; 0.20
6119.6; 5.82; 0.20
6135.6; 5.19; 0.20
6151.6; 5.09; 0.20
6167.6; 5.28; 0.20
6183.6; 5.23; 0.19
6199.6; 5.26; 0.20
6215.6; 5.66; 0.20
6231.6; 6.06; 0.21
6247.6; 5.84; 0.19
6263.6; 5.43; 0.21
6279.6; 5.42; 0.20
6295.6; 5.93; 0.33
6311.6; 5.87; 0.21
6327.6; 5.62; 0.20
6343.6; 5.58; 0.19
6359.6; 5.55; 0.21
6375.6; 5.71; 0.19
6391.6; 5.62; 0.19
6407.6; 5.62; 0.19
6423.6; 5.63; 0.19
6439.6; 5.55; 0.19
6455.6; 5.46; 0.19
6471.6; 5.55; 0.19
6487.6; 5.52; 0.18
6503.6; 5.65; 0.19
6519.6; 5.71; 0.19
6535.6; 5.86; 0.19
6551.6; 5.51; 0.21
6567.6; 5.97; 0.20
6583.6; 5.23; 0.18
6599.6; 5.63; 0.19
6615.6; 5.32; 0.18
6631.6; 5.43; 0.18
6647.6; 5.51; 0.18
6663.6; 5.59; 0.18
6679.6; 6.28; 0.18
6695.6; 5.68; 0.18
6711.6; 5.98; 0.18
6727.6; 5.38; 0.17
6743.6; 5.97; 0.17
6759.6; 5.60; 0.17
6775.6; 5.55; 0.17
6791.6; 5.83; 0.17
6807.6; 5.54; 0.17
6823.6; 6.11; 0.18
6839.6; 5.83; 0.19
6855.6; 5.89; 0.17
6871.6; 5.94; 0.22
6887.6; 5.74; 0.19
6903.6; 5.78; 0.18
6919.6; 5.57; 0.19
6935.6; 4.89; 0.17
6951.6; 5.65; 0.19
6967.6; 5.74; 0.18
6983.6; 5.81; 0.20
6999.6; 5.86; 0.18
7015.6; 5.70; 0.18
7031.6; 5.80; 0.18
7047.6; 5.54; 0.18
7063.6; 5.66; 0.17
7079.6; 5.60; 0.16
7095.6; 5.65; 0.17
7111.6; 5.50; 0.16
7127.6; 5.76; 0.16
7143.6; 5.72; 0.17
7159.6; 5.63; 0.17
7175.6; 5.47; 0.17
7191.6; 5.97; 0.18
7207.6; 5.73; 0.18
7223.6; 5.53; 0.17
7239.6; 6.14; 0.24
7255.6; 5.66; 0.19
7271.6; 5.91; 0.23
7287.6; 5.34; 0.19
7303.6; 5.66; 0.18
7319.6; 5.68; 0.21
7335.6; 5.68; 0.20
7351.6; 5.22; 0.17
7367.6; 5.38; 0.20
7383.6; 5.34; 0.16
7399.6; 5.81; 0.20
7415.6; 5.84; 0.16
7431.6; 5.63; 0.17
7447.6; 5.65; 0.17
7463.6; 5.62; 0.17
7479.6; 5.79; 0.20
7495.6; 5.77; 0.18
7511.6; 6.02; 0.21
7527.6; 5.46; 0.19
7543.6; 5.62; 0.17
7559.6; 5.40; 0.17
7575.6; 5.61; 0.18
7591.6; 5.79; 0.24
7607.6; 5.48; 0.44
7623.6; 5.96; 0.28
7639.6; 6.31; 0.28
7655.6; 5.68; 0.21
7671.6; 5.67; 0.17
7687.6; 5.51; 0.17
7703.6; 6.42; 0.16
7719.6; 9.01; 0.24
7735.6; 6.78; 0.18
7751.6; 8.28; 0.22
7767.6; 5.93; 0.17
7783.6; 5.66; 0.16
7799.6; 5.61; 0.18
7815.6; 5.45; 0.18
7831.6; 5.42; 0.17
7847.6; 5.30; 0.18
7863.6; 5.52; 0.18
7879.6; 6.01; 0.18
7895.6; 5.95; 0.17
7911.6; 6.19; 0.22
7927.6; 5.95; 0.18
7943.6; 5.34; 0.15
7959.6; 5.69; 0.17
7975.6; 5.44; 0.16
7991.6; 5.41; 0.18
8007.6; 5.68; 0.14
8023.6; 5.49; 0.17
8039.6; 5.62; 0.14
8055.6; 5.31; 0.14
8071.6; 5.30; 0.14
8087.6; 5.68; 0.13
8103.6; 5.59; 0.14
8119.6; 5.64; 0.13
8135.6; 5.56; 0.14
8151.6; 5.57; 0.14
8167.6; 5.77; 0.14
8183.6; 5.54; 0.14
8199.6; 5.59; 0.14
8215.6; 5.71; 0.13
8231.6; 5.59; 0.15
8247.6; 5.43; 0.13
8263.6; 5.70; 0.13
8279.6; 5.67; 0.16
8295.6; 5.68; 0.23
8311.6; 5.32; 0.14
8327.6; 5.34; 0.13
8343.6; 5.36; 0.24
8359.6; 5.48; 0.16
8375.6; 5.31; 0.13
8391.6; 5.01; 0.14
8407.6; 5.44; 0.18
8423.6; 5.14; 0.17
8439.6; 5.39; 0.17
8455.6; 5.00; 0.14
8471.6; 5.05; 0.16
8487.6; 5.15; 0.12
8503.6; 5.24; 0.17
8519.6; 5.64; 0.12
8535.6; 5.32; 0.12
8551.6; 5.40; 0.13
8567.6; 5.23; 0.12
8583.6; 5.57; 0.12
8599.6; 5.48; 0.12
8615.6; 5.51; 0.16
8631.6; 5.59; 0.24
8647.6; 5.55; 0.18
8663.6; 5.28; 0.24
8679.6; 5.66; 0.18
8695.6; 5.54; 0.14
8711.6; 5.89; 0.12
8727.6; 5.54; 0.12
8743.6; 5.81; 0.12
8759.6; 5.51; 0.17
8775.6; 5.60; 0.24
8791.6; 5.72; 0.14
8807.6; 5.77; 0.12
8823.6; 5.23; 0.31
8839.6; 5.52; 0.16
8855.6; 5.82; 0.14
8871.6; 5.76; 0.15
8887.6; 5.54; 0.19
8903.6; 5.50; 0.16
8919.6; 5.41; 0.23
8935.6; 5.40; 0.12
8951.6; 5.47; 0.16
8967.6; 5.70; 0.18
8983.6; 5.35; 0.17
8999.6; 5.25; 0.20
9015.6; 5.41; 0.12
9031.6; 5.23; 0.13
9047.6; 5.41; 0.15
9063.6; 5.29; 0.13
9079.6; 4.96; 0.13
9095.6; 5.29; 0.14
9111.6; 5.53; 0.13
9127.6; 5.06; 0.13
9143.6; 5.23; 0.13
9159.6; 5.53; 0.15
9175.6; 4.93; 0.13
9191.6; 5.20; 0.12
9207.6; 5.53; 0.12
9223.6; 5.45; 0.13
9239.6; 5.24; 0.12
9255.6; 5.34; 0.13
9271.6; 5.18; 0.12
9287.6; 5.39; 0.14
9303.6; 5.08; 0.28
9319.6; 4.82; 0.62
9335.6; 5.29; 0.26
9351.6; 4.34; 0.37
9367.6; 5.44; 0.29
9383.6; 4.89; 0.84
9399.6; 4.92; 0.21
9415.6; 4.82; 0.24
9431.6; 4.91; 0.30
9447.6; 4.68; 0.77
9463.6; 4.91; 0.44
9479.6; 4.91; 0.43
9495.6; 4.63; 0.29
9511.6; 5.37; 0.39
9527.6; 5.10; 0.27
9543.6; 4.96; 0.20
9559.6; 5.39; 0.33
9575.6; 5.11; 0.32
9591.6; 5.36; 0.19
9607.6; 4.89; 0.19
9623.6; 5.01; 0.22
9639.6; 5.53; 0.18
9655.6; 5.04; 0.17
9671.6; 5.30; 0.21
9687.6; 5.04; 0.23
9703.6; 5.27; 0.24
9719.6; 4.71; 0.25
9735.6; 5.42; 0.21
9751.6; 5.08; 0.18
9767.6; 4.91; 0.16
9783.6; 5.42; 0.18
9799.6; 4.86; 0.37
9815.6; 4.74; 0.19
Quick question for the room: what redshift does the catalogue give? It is 0.177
